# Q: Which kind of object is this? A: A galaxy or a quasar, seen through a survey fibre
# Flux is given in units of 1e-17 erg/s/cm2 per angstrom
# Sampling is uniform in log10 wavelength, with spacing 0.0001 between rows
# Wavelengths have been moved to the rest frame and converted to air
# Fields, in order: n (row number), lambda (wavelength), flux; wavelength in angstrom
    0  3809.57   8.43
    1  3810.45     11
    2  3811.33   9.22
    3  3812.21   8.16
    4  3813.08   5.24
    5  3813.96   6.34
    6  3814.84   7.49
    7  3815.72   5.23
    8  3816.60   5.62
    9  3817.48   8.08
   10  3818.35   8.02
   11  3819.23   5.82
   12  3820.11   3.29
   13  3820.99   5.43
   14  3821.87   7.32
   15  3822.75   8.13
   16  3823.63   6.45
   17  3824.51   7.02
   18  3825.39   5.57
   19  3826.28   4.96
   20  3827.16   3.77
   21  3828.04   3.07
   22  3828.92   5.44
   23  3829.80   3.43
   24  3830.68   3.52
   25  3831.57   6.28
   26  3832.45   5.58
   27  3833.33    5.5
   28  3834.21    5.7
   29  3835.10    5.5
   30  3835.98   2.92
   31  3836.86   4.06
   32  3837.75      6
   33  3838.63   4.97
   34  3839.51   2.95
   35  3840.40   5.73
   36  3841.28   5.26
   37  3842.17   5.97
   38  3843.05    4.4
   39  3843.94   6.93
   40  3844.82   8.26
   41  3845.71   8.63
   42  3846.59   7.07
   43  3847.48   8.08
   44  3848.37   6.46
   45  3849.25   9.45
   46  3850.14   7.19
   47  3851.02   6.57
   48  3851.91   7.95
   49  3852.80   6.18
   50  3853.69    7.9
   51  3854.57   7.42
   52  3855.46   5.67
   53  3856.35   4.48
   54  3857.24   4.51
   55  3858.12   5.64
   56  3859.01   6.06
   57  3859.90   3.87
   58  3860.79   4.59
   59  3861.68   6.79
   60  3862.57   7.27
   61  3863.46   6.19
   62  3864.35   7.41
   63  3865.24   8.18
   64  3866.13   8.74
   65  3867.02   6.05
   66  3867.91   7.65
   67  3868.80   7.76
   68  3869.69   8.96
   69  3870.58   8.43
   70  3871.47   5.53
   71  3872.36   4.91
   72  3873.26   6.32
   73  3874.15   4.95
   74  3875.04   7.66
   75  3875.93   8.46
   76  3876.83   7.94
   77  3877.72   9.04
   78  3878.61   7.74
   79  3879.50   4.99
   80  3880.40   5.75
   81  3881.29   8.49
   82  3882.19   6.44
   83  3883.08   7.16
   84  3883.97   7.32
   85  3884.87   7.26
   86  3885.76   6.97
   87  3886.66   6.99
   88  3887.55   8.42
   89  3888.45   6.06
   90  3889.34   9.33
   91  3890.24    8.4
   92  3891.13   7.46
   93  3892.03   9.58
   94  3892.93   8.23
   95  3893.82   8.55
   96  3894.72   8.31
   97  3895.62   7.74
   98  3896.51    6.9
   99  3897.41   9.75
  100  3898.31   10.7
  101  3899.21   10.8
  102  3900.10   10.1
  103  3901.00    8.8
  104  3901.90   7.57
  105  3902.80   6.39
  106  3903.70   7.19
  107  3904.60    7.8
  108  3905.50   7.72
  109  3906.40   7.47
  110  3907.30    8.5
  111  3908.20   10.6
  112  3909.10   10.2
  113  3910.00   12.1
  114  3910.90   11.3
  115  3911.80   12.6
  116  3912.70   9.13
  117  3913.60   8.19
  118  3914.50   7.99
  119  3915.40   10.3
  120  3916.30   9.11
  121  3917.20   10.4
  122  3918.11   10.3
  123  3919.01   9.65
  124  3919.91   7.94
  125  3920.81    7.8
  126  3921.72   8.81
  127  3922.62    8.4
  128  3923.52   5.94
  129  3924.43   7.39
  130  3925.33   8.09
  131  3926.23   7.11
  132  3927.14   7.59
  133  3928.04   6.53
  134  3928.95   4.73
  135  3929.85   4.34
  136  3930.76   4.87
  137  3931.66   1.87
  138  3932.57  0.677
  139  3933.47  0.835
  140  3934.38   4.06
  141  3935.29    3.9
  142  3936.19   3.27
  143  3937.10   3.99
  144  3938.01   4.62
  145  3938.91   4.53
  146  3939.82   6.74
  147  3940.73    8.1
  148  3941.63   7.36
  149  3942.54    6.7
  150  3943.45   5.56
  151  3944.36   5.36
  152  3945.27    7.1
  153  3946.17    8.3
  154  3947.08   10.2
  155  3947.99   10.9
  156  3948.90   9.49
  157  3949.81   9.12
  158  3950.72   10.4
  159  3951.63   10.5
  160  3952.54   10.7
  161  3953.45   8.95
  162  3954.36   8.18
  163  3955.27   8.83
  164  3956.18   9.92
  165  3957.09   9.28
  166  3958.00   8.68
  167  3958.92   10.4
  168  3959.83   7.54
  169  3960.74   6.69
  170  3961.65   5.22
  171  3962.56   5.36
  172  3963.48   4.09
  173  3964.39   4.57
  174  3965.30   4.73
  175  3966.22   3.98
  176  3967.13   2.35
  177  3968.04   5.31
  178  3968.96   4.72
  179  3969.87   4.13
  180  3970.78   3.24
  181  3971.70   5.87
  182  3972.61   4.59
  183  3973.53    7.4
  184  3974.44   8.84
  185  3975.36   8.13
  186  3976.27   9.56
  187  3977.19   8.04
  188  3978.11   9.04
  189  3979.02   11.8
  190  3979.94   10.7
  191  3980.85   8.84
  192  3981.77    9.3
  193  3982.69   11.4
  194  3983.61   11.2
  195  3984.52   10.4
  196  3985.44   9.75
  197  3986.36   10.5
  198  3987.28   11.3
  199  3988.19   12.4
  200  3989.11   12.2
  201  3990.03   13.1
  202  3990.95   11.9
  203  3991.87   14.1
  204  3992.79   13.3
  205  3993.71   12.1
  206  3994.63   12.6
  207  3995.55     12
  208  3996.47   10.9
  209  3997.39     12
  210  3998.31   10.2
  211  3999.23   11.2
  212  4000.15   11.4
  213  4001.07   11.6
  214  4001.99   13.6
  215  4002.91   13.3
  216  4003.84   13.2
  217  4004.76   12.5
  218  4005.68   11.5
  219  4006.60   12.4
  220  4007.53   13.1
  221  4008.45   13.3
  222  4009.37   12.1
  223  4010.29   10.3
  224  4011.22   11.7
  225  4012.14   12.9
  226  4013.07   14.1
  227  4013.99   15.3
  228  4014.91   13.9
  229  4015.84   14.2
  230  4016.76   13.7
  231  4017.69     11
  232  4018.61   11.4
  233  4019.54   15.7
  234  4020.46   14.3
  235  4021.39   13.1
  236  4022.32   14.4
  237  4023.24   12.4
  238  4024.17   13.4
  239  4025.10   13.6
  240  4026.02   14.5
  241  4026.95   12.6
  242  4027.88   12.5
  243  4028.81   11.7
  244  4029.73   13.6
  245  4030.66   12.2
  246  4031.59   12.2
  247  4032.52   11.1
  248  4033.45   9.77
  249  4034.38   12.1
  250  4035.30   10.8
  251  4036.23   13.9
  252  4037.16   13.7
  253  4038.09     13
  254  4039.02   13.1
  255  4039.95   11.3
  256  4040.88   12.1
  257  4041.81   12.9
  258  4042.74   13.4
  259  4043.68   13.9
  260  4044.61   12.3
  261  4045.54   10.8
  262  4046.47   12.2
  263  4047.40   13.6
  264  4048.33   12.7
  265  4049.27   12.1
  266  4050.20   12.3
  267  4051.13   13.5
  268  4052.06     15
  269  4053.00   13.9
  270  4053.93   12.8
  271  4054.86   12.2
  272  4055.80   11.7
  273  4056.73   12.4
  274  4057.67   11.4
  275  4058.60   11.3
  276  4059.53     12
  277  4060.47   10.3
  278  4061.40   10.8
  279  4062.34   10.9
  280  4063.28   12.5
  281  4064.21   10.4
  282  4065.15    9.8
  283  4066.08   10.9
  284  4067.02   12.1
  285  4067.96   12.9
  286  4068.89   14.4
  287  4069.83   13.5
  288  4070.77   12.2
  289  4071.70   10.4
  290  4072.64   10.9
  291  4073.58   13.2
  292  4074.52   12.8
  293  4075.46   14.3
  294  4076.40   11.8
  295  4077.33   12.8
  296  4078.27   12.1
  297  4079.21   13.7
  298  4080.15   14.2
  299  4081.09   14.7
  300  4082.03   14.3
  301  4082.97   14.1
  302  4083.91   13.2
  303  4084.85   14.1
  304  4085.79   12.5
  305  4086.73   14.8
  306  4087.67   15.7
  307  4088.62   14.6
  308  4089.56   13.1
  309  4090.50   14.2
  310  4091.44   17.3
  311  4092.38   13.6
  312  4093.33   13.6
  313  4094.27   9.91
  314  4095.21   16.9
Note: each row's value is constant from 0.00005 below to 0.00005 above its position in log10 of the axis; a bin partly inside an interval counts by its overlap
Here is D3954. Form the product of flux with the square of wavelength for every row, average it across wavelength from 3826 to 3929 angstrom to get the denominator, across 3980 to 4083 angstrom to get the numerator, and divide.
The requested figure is 1.84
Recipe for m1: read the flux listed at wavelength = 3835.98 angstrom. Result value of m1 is 2.92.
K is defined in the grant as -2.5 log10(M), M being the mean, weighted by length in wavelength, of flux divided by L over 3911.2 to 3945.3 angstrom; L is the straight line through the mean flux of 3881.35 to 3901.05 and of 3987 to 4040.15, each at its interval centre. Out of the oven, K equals 0.38 mag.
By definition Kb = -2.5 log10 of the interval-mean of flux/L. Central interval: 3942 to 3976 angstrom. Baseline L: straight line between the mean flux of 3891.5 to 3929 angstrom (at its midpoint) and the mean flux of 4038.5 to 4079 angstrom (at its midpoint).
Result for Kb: 0.34 mag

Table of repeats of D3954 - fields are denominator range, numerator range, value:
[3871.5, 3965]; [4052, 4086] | 1.77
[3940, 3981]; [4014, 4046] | 1.77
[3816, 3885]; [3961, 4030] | 1.83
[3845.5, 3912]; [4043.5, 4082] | 1.78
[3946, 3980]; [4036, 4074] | 1.70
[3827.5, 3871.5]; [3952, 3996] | 1.50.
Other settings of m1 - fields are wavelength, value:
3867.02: 6.05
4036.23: 13.9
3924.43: 7.39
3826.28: 4.96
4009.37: 12.1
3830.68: 3.52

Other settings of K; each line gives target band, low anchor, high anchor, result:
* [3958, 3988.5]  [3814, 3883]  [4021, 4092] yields 0.320 mag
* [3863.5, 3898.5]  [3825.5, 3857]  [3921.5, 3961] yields -0.205 mag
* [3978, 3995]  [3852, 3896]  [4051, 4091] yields -0.109 mag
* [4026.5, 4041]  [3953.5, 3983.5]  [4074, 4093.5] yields -0.114 mag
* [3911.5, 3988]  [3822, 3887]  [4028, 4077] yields 0.226 mag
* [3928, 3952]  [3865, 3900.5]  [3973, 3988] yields 0.430 mag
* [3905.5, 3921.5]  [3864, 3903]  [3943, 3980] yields -0.243 mag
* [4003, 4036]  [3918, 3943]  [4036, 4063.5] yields -0.187 mag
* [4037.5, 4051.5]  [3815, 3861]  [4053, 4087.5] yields -0.075 mag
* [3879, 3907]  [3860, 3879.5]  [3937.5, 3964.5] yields -0.088 mag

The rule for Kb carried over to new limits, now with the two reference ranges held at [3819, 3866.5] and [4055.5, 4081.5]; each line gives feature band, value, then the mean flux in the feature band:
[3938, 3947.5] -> 0.26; 6.87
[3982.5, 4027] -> -0.20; 12.5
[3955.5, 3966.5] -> 0.33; 6.79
